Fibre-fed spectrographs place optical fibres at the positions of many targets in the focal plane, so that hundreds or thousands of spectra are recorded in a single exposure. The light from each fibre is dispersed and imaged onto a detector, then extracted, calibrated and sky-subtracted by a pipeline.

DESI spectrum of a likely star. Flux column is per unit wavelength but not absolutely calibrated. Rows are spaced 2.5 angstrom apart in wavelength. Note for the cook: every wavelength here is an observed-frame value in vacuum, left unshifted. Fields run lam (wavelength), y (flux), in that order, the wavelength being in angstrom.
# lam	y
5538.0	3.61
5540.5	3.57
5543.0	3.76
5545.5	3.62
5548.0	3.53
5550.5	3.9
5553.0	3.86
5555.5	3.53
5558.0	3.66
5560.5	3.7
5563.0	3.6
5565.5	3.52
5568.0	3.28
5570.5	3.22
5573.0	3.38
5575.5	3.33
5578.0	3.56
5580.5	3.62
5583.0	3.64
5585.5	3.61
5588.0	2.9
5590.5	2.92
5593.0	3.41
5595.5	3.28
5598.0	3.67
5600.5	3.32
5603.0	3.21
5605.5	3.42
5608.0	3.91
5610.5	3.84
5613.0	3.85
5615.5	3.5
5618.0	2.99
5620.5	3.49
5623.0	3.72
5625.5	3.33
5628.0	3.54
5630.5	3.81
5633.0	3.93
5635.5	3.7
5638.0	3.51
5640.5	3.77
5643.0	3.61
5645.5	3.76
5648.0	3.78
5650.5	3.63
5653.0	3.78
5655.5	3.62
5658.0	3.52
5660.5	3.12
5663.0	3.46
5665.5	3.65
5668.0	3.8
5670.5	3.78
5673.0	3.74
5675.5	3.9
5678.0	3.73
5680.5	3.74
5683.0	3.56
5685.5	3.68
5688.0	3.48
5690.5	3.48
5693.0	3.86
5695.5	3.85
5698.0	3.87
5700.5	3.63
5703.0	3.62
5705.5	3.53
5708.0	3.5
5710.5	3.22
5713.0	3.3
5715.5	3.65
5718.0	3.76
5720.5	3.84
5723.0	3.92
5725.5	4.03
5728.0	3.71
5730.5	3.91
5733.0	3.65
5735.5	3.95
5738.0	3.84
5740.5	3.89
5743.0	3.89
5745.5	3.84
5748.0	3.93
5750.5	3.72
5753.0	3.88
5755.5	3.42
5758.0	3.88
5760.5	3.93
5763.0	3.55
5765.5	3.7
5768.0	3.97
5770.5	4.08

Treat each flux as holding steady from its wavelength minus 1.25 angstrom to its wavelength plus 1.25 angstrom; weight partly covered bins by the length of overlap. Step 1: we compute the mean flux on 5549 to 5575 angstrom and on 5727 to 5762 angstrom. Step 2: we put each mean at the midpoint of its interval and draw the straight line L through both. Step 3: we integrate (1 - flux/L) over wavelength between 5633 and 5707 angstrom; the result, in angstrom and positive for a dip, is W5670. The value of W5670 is 0.9 angstrom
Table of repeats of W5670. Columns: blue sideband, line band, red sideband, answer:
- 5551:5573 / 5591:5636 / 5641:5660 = 0.90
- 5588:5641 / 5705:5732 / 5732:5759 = 0.54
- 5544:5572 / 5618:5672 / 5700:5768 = 0.57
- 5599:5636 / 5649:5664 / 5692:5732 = 0.39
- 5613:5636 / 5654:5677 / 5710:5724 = -0.18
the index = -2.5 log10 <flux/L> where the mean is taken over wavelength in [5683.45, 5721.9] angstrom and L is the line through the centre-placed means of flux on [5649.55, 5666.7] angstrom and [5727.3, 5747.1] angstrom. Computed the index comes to 0.027 mag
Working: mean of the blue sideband 3.54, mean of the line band 3.62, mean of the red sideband 3.84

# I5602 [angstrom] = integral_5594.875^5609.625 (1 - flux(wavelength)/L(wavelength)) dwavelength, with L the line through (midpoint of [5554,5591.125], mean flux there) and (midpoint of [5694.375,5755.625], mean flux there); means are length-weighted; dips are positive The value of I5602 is 0.1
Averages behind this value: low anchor 3.44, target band 3.49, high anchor 3.74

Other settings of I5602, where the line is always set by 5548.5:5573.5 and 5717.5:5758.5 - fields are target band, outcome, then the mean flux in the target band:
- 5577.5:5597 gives 1.32 angstrom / 3.36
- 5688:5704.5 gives 0.30 angstrom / 3.7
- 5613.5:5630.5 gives 0.85 angstrom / 3.48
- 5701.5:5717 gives 1.26 angstrom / 3.48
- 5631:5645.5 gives -0.13 angstrom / 3.71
